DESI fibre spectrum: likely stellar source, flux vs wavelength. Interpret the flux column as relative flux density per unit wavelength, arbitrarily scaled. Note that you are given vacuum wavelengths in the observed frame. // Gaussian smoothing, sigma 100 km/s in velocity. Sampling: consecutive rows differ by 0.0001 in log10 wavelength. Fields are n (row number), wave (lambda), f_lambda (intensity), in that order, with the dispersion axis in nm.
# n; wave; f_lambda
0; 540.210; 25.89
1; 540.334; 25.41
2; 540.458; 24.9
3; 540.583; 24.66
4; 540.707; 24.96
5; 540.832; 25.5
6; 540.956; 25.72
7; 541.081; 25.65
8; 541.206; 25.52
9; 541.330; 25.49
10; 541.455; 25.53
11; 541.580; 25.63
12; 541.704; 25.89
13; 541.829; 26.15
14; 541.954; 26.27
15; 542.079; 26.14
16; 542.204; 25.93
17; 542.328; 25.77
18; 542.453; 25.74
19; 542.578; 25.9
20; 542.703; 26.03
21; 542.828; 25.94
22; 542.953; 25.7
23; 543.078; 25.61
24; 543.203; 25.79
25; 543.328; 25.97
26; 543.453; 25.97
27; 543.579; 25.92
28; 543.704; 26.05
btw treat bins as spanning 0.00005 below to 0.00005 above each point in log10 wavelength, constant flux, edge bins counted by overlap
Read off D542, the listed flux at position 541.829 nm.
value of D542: 26.15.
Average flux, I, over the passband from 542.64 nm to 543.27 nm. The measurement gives 25.8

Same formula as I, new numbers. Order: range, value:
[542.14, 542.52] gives 25.8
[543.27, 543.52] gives 25.9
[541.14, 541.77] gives 25.6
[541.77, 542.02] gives 26.2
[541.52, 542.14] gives 26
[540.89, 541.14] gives 25.7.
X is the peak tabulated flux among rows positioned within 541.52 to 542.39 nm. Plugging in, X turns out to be 26.27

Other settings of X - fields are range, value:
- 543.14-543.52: 25.97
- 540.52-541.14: 25.72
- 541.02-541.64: 25.65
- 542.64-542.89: 26.03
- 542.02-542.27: 26.14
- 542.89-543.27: 25.79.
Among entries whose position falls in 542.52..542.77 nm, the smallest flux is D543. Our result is 25.9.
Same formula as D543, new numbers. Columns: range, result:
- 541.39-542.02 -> 25.53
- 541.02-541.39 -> 25.49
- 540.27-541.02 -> 24.66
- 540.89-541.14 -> 25.65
